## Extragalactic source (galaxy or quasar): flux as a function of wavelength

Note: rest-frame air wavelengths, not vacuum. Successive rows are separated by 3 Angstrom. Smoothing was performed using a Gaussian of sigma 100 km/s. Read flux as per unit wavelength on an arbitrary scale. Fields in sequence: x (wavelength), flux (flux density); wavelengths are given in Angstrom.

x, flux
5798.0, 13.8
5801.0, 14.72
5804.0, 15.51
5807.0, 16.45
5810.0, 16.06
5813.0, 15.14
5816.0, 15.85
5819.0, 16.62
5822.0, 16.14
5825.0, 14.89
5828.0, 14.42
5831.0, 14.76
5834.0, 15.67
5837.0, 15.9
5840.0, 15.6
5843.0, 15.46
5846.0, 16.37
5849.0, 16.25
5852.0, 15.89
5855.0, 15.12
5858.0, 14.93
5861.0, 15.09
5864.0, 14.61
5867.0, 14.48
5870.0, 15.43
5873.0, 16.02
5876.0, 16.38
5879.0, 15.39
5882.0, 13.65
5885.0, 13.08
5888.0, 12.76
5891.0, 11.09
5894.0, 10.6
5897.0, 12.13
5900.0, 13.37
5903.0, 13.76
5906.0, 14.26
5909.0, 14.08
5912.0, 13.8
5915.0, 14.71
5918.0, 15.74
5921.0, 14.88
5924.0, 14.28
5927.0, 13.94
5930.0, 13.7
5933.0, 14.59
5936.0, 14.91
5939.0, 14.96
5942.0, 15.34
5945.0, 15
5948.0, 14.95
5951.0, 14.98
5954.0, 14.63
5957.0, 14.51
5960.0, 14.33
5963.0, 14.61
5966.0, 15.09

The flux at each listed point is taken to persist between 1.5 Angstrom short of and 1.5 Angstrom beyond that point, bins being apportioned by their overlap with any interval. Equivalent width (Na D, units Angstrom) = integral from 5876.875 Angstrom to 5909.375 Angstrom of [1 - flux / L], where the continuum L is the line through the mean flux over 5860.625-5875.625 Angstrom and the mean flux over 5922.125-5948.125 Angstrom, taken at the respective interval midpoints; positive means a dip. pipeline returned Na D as 4.0 Angstrom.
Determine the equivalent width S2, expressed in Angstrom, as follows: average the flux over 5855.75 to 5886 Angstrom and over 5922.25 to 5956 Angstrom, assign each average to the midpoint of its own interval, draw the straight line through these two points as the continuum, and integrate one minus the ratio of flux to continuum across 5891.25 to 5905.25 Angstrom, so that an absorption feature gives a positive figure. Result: 2.3 Angstrom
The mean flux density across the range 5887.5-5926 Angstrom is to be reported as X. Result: 13.5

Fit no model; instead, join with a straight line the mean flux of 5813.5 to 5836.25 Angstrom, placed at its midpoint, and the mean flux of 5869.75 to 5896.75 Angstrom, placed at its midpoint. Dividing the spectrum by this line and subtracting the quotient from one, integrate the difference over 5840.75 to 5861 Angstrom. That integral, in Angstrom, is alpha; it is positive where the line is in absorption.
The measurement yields -1.3 Angstrom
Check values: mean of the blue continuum 15.5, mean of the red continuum 13.7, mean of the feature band 15.6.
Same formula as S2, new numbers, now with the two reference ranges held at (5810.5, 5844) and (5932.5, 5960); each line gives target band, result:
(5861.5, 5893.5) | 2.2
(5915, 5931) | 0.5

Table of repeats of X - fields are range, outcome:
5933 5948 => 15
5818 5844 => 15.5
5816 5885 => 15.4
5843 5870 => 15.4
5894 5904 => 12.7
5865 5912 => 13.8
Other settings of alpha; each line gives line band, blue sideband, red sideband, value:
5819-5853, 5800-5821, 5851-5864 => -0.38 Angstrom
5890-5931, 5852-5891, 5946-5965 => 2.91 Angstrom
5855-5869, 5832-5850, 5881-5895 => -0.60 Angstrom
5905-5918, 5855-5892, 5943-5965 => 0.19 Angstrom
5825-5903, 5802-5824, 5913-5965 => 4.39 Angstrom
